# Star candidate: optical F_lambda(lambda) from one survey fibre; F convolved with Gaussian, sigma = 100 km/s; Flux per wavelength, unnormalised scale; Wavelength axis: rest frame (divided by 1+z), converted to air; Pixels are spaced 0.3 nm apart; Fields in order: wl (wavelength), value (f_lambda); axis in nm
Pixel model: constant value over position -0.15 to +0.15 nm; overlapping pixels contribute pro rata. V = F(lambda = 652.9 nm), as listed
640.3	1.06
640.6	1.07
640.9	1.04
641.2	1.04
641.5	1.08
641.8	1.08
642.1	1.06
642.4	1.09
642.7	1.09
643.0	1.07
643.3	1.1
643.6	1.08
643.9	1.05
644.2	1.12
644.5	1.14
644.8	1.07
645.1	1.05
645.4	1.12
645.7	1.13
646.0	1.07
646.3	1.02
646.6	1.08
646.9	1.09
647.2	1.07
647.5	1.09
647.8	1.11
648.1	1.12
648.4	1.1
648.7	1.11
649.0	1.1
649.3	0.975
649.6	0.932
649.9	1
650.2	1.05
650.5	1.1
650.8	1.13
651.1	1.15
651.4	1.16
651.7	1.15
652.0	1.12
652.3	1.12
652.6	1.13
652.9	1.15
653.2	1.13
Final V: 1.15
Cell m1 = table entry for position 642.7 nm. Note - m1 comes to 1.09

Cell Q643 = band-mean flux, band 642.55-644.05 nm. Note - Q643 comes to 1.08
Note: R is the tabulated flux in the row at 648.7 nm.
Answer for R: 1.11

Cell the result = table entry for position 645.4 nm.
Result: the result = 1.12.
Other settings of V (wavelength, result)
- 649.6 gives 0.932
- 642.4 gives 1.09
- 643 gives 1.07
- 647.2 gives 1.07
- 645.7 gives 1.13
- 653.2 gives 1.13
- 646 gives 1.07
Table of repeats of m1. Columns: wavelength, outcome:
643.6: 1.08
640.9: 1.04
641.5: 1.08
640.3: 1.06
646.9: 1.09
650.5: 1.1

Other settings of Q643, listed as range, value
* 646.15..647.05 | 1.06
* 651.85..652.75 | 1.12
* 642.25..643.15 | 1.08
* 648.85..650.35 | 1.01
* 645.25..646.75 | 1.08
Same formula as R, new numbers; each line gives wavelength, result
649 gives 1.1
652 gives 1.12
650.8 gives 1.13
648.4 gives 1.1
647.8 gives 1.11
